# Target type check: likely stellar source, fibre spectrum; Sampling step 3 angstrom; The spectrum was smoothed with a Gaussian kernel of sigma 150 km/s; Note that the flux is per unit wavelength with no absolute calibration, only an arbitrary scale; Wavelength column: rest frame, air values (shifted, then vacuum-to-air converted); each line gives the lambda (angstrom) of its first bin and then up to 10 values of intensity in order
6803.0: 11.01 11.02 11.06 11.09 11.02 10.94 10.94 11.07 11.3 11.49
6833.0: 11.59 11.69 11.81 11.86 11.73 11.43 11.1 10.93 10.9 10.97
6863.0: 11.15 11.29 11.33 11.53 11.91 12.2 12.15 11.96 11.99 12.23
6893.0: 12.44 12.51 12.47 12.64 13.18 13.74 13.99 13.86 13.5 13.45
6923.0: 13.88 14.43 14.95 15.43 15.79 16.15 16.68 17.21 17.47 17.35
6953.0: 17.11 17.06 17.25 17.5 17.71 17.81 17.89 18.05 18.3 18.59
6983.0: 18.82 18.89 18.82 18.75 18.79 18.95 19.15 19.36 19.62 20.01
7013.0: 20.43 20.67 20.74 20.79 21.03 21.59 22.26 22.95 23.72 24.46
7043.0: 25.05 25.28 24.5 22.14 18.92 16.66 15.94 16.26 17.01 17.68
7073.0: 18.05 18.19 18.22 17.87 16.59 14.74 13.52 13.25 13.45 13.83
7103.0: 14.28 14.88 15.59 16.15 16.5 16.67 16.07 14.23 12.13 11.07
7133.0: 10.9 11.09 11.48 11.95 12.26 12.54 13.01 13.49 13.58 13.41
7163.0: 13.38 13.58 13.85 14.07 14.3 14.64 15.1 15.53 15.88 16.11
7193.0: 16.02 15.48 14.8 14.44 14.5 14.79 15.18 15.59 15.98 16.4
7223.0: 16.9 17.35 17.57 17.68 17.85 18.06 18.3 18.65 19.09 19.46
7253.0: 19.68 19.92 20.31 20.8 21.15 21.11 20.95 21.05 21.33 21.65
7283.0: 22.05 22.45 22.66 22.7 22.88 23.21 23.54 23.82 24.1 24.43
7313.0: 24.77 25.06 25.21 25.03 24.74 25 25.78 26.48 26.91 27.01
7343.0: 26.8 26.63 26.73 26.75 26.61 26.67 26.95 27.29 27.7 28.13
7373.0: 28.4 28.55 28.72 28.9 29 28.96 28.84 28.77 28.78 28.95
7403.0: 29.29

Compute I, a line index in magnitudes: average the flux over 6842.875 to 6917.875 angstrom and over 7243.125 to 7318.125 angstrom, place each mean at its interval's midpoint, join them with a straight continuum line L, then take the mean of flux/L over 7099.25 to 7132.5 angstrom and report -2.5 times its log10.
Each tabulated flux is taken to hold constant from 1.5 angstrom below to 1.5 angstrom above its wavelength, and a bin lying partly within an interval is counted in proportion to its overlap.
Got 0.221 mag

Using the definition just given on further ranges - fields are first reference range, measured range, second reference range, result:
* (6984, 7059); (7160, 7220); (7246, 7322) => 0.41 mag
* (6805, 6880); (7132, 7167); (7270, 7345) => 0.49 mag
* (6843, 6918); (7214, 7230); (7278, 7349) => 0.29 mag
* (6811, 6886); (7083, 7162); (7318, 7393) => 0.40 mag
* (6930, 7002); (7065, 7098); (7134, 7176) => -0.10 mag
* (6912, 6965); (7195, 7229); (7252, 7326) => 0.32 mag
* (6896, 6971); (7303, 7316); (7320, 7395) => 0.07 mag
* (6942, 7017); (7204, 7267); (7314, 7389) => 0.33 mag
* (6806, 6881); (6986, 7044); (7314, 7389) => -0.24 mag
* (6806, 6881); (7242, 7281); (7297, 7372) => 0.17 mag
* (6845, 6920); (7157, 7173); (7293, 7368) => 0.45 mag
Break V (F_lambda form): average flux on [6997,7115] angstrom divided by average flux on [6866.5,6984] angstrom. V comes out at 1.26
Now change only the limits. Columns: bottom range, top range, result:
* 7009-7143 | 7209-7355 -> 1.24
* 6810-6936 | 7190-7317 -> 1.59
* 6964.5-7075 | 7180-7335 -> 1.00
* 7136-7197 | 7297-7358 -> 1.83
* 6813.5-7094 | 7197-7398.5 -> 1.42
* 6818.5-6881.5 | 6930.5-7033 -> 1.63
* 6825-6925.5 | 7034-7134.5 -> 1.41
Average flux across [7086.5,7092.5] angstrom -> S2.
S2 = 14.1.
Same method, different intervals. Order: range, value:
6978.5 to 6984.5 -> 18.7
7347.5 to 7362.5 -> 26.7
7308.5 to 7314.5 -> 24.6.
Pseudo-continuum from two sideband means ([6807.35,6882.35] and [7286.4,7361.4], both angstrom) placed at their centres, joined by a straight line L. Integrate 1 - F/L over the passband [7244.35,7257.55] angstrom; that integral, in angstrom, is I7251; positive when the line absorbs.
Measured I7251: 2.1 angstrom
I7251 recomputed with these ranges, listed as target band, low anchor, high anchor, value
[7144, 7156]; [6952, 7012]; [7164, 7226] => 2.3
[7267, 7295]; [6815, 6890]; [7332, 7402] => 3.6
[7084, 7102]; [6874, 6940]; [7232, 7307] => 3.2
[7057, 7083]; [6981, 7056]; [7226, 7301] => 4.5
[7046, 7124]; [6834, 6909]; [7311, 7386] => 6.9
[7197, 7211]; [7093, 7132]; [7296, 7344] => 3.2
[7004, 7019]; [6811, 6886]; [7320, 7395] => -3.3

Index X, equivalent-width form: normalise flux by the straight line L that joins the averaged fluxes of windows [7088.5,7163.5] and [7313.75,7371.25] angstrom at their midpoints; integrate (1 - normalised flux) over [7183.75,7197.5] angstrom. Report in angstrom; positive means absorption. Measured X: 1.2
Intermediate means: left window 13.6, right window 26.4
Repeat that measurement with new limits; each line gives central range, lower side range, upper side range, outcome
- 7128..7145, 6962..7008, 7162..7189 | 4.4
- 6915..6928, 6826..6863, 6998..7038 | 1.4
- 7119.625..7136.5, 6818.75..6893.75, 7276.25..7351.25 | 5.8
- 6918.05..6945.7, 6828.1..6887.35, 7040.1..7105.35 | -3.2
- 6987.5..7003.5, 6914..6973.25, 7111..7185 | -3.5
